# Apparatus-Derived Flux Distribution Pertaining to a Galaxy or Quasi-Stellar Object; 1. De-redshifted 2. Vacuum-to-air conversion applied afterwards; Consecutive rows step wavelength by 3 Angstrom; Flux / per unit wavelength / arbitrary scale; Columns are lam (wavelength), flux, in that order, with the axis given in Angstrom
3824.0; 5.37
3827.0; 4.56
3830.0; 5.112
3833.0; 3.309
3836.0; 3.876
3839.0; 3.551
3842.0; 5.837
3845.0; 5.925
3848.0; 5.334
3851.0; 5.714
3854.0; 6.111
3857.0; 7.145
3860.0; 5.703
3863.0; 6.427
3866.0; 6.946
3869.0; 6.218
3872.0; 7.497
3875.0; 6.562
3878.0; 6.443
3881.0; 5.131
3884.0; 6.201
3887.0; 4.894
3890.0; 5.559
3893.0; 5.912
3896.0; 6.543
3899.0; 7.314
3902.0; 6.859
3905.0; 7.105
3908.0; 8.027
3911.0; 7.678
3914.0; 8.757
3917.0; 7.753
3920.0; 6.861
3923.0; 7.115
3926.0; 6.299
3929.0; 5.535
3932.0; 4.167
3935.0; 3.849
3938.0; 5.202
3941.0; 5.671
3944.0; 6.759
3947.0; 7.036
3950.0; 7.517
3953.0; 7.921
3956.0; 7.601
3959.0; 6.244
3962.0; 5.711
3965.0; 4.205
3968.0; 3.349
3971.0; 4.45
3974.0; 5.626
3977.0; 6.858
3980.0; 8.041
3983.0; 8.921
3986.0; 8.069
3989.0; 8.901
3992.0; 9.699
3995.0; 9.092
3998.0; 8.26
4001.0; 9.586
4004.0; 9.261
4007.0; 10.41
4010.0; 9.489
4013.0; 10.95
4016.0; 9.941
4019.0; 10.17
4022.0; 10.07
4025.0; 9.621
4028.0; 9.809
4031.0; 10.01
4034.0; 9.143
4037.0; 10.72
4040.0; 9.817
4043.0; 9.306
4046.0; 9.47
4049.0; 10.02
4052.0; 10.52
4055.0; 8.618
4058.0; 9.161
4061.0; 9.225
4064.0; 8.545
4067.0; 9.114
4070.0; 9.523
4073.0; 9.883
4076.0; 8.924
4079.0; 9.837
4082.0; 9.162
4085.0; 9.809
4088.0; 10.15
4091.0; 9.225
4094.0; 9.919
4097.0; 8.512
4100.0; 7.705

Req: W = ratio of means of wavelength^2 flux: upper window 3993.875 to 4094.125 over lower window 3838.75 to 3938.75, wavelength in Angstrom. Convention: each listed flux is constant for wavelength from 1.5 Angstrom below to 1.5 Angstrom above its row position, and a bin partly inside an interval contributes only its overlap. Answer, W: 1.65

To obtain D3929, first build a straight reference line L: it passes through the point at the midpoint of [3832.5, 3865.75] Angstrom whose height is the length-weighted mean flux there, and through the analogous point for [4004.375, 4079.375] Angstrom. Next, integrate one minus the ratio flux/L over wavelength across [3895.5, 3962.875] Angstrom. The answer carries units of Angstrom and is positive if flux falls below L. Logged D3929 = 4.6 Angstrom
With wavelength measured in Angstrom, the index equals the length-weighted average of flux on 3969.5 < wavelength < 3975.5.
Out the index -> 5.04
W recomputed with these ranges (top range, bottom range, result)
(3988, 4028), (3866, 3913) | 1.56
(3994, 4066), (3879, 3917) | 1.53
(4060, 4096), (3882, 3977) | 1.63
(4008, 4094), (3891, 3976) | 1.62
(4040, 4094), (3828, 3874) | 1.87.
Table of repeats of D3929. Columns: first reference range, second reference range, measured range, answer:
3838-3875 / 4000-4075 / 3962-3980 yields 6.78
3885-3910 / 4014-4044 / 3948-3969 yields 4.92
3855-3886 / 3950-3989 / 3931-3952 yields 2.19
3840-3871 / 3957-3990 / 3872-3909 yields -1.24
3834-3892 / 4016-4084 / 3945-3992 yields 6.87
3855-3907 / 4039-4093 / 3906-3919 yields -1.99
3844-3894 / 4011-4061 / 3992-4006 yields -0.28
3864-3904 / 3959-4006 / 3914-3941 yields 3.01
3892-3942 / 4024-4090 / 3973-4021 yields -4.16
